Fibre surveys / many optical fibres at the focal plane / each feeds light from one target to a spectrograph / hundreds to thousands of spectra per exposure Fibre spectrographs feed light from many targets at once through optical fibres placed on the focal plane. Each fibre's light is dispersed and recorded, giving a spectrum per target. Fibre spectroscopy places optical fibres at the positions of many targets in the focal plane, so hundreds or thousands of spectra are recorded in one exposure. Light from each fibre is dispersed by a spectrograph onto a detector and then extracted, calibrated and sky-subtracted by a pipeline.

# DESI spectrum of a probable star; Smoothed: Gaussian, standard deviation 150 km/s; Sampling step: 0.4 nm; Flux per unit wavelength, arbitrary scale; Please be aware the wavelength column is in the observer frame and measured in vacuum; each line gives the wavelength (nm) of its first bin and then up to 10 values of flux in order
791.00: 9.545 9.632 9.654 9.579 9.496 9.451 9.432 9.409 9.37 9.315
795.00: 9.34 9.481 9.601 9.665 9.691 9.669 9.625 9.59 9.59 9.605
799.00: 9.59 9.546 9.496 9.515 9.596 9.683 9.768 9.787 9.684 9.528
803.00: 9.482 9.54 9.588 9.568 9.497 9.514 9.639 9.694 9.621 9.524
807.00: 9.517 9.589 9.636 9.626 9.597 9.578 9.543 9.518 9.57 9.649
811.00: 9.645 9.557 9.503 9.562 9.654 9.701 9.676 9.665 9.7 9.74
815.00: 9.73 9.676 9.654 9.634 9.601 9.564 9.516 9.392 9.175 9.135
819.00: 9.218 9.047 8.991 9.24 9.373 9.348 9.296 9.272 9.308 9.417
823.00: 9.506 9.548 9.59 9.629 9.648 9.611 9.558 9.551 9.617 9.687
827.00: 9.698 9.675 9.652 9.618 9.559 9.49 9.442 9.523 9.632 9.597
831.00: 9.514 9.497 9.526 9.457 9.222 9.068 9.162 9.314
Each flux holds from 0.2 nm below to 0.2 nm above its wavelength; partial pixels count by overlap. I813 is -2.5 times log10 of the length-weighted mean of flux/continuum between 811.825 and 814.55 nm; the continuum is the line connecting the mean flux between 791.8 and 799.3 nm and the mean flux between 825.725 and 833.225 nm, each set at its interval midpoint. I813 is -0.014 mag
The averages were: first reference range 9.53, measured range 9.65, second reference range 9.53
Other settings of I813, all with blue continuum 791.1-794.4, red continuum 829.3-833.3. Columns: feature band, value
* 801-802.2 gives -0.03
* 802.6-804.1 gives -0.01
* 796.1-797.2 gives -0.02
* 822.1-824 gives 0.00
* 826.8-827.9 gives -0.03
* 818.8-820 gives 0.04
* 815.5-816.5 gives -0.02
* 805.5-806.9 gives -0.01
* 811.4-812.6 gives -0.01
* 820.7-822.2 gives 0.02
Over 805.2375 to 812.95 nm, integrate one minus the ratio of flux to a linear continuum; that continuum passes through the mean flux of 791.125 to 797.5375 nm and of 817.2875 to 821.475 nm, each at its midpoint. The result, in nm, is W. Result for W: -0.19 nm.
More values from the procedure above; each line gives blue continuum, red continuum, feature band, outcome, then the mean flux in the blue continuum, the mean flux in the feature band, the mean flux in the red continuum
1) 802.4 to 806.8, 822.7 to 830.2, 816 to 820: 0.105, 9.56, 9.33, 9.59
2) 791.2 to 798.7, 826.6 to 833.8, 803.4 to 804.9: -0.004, 9.54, 9.55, 9.49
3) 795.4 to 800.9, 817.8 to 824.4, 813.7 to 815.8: -0.068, 9.6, 9.7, 9.32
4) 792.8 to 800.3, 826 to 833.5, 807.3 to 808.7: -0.014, 9.53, 9.61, 9.51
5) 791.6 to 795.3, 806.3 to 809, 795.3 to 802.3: -0.090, 9.45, 9.62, 9.58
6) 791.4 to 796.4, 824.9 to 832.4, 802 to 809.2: -0.047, 9.49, 9.58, 9.57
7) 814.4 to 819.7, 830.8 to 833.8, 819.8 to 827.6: -0.067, 9.46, 9.49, 9.35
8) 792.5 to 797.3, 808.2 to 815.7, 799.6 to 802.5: -0.030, 9.5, 9.64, 9.63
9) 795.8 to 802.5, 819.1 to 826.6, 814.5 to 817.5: -0.050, 9.63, 9.64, 9.42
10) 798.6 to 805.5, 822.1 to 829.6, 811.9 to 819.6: 0.041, 9.59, 9.53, 9.57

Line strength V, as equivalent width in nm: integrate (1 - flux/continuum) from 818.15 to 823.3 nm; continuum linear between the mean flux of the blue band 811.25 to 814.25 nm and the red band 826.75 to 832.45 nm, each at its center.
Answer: 0.18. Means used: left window 9.62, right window 9.56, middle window 9.26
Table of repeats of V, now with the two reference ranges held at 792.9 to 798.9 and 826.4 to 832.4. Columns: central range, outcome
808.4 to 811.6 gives -0.013 nm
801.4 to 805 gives -0.021 nm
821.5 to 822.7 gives 0.030 nm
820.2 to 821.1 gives 0.021 nm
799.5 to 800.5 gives 0.001 nm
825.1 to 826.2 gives -0.001 nm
